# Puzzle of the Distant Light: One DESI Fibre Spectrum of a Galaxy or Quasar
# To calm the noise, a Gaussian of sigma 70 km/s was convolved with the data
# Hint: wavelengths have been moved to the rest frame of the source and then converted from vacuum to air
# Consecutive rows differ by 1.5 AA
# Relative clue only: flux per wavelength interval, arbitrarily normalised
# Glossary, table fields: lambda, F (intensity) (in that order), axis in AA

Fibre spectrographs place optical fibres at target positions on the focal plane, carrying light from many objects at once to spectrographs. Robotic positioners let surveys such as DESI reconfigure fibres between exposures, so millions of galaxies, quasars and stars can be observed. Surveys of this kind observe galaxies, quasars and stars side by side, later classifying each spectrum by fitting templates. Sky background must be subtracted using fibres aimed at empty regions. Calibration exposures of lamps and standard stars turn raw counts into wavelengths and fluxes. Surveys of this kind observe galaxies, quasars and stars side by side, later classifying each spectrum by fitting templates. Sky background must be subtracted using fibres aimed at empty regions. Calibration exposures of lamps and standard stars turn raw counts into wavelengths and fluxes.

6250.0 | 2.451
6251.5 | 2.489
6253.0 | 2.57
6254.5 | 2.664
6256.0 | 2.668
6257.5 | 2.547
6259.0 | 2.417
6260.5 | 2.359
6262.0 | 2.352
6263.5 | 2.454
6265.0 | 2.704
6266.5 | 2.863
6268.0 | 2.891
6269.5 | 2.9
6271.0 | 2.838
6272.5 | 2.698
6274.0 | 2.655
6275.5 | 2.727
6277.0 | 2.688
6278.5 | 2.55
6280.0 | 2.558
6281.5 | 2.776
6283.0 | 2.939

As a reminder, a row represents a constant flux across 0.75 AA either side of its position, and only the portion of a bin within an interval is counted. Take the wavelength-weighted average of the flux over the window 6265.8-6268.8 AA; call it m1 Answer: 2.88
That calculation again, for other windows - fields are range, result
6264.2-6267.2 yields 2.78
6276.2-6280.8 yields 2.6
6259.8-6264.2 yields 2.39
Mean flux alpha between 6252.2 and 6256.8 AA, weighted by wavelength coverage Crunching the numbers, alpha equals 2.63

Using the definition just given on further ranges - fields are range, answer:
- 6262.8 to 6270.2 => 2.76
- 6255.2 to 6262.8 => 2.47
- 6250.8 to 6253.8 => 2.53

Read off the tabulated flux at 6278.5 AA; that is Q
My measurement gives 2.55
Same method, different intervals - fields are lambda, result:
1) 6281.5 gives 2.776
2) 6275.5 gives 2.727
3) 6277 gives 2.688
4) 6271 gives 2.838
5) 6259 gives 2.417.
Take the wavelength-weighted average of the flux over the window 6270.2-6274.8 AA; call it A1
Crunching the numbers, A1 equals 2.73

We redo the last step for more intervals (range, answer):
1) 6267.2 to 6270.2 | 2.89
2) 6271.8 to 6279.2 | 2.66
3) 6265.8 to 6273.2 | 2.84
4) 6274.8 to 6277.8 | 2.7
